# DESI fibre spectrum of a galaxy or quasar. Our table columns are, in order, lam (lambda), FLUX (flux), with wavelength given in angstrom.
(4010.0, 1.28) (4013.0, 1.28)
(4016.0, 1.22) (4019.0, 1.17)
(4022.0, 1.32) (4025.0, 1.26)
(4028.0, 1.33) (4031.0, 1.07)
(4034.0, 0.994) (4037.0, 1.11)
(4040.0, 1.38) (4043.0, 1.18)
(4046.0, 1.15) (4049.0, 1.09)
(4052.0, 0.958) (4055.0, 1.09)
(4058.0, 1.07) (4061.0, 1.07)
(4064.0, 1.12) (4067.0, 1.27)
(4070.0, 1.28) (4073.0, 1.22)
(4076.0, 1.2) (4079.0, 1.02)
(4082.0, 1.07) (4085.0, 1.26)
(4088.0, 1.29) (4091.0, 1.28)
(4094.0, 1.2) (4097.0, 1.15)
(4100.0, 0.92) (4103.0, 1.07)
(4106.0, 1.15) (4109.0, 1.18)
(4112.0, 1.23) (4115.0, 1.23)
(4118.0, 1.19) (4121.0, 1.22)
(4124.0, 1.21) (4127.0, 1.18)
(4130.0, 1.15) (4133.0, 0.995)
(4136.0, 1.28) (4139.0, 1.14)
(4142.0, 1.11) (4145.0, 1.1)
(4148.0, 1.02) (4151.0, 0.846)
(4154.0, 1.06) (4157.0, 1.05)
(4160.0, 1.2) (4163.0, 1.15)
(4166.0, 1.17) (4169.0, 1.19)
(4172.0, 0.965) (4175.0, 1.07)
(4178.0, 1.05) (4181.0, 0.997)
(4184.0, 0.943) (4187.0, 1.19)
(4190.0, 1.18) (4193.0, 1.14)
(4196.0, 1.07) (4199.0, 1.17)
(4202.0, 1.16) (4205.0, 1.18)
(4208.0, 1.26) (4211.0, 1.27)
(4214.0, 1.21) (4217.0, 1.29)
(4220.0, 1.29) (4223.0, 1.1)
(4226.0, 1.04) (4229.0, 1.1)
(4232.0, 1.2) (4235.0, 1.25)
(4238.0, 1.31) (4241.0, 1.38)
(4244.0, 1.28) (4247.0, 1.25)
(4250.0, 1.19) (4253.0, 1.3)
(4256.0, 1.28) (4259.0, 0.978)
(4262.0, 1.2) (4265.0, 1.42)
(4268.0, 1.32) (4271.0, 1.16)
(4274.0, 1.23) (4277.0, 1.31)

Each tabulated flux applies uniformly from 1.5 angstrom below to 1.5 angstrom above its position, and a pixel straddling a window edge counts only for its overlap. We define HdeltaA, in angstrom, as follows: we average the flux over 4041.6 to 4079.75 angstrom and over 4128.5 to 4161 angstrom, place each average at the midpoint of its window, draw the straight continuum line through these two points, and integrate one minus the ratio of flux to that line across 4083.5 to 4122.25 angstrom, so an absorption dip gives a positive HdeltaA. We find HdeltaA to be -2.5 angstrom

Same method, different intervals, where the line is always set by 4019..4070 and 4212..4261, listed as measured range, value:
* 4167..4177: 0.99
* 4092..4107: 0.92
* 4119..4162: 2.68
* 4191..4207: 0.74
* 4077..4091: -0.05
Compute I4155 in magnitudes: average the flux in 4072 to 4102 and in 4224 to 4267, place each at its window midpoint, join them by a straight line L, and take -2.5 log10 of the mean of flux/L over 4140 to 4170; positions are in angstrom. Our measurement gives 0.095 mag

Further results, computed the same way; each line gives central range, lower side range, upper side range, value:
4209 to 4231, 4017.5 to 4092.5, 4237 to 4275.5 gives 0.045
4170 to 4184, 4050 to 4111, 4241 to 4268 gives 0.181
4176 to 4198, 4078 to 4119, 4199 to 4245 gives 0.114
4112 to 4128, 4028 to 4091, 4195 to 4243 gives -0.033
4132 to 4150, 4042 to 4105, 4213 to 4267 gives 0.069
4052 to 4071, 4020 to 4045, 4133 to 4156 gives 0.036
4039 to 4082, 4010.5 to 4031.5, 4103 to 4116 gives 0.067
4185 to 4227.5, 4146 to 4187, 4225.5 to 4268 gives -0.031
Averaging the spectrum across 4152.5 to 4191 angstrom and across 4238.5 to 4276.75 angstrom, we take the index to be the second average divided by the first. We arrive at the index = 1.15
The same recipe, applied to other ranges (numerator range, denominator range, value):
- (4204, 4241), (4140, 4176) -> 1.13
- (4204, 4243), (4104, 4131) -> 1.03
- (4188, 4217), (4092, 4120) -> 1.03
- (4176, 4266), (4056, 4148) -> 1.02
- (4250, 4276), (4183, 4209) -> 1.08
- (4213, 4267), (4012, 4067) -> 1.06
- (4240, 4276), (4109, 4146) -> 1.07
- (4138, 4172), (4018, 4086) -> 0.94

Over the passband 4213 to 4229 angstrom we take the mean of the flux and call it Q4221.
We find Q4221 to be 1.18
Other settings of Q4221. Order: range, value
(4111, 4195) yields 1.12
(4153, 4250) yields 1.16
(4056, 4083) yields 1.15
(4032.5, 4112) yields 1.15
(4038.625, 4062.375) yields 1.12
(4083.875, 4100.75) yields 1.19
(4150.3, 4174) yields 1.09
